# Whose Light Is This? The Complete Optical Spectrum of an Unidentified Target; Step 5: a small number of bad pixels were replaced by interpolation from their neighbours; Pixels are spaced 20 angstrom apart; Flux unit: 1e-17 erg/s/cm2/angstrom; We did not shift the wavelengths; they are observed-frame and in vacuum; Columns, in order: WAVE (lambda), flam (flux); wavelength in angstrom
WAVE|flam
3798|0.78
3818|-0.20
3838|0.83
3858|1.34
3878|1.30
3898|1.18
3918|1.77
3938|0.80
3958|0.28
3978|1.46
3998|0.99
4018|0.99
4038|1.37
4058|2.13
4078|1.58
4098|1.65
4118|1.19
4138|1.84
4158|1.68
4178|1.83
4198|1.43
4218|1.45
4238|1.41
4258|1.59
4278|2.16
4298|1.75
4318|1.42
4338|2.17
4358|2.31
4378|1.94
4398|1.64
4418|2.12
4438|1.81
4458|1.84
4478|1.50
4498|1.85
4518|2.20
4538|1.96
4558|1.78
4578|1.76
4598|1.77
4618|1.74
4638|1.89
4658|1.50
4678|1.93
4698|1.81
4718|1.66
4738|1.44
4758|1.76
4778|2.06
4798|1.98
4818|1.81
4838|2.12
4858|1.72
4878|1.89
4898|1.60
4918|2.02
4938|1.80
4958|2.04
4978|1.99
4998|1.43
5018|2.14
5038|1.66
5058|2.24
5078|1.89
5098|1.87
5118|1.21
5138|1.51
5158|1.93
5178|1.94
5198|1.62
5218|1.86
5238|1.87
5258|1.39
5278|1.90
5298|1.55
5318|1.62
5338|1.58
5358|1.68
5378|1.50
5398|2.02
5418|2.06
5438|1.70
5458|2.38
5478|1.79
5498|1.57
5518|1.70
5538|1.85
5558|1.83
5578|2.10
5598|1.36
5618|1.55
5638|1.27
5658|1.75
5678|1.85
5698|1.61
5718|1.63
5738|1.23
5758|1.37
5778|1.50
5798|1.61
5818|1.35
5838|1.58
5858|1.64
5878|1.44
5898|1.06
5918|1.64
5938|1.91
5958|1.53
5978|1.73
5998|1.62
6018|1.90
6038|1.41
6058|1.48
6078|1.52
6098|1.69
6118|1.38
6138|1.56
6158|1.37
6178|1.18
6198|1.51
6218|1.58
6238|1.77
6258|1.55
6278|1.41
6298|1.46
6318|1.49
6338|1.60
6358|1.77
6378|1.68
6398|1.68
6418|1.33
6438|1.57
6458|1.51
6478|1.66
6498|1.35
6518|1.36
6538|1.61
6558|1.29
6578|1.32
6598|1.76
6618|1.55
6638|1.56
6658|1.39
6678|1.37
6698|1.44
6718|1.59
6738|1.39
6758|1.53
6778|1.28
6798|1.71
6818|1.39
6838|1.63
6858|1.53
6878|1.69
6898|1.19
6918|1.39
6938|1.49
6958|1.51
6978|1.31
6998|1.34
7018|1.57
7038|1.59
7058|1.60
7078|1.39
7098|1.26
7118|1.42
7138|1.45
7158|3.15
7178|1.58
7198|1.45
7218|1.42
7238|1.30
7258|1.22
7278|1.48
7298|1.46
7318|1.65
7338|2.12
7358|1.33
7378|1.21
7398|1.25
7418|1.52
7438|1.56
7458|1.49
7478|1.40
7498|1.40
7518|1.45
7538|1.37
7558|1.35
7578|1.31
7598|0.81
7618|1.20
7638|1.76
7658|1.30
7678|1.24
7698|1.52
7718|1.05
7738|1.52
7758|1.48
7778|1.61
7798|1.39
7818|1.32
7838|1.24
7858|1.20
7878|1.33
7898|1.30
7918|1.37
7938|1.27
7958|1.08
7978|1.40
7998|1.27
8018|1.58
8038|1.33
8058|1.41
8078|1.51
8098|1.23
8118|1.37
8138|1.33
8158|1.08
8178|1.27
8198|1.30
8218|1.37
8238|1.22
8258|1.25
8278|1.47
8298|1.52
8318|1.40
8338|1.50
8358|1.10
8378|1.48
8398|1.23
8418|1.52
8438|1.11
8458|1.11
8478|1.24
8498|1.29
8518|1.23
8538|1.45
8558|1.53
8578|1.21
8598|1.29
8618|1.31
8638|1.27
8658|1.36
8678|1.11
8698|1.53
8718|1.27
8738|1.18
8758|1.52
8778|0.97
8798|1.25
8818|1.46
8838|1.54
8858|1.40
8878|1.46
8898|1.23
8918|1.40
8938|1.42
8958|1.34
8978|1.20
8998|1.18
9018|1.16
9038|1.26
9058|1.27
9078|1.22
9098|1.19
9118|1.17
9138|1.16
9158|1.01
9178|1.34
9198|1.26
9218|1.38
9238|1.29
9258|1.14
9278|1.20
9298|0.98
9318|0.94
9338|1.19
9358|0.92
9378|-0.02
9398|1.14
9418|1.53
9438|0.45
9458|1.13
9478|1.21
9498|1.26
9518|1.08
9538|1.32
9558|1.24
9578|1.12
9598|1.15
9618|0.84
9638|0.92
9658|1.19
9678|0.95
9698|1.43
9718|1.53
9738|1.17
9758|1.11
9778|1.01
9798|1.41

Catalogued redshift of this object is 0.091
